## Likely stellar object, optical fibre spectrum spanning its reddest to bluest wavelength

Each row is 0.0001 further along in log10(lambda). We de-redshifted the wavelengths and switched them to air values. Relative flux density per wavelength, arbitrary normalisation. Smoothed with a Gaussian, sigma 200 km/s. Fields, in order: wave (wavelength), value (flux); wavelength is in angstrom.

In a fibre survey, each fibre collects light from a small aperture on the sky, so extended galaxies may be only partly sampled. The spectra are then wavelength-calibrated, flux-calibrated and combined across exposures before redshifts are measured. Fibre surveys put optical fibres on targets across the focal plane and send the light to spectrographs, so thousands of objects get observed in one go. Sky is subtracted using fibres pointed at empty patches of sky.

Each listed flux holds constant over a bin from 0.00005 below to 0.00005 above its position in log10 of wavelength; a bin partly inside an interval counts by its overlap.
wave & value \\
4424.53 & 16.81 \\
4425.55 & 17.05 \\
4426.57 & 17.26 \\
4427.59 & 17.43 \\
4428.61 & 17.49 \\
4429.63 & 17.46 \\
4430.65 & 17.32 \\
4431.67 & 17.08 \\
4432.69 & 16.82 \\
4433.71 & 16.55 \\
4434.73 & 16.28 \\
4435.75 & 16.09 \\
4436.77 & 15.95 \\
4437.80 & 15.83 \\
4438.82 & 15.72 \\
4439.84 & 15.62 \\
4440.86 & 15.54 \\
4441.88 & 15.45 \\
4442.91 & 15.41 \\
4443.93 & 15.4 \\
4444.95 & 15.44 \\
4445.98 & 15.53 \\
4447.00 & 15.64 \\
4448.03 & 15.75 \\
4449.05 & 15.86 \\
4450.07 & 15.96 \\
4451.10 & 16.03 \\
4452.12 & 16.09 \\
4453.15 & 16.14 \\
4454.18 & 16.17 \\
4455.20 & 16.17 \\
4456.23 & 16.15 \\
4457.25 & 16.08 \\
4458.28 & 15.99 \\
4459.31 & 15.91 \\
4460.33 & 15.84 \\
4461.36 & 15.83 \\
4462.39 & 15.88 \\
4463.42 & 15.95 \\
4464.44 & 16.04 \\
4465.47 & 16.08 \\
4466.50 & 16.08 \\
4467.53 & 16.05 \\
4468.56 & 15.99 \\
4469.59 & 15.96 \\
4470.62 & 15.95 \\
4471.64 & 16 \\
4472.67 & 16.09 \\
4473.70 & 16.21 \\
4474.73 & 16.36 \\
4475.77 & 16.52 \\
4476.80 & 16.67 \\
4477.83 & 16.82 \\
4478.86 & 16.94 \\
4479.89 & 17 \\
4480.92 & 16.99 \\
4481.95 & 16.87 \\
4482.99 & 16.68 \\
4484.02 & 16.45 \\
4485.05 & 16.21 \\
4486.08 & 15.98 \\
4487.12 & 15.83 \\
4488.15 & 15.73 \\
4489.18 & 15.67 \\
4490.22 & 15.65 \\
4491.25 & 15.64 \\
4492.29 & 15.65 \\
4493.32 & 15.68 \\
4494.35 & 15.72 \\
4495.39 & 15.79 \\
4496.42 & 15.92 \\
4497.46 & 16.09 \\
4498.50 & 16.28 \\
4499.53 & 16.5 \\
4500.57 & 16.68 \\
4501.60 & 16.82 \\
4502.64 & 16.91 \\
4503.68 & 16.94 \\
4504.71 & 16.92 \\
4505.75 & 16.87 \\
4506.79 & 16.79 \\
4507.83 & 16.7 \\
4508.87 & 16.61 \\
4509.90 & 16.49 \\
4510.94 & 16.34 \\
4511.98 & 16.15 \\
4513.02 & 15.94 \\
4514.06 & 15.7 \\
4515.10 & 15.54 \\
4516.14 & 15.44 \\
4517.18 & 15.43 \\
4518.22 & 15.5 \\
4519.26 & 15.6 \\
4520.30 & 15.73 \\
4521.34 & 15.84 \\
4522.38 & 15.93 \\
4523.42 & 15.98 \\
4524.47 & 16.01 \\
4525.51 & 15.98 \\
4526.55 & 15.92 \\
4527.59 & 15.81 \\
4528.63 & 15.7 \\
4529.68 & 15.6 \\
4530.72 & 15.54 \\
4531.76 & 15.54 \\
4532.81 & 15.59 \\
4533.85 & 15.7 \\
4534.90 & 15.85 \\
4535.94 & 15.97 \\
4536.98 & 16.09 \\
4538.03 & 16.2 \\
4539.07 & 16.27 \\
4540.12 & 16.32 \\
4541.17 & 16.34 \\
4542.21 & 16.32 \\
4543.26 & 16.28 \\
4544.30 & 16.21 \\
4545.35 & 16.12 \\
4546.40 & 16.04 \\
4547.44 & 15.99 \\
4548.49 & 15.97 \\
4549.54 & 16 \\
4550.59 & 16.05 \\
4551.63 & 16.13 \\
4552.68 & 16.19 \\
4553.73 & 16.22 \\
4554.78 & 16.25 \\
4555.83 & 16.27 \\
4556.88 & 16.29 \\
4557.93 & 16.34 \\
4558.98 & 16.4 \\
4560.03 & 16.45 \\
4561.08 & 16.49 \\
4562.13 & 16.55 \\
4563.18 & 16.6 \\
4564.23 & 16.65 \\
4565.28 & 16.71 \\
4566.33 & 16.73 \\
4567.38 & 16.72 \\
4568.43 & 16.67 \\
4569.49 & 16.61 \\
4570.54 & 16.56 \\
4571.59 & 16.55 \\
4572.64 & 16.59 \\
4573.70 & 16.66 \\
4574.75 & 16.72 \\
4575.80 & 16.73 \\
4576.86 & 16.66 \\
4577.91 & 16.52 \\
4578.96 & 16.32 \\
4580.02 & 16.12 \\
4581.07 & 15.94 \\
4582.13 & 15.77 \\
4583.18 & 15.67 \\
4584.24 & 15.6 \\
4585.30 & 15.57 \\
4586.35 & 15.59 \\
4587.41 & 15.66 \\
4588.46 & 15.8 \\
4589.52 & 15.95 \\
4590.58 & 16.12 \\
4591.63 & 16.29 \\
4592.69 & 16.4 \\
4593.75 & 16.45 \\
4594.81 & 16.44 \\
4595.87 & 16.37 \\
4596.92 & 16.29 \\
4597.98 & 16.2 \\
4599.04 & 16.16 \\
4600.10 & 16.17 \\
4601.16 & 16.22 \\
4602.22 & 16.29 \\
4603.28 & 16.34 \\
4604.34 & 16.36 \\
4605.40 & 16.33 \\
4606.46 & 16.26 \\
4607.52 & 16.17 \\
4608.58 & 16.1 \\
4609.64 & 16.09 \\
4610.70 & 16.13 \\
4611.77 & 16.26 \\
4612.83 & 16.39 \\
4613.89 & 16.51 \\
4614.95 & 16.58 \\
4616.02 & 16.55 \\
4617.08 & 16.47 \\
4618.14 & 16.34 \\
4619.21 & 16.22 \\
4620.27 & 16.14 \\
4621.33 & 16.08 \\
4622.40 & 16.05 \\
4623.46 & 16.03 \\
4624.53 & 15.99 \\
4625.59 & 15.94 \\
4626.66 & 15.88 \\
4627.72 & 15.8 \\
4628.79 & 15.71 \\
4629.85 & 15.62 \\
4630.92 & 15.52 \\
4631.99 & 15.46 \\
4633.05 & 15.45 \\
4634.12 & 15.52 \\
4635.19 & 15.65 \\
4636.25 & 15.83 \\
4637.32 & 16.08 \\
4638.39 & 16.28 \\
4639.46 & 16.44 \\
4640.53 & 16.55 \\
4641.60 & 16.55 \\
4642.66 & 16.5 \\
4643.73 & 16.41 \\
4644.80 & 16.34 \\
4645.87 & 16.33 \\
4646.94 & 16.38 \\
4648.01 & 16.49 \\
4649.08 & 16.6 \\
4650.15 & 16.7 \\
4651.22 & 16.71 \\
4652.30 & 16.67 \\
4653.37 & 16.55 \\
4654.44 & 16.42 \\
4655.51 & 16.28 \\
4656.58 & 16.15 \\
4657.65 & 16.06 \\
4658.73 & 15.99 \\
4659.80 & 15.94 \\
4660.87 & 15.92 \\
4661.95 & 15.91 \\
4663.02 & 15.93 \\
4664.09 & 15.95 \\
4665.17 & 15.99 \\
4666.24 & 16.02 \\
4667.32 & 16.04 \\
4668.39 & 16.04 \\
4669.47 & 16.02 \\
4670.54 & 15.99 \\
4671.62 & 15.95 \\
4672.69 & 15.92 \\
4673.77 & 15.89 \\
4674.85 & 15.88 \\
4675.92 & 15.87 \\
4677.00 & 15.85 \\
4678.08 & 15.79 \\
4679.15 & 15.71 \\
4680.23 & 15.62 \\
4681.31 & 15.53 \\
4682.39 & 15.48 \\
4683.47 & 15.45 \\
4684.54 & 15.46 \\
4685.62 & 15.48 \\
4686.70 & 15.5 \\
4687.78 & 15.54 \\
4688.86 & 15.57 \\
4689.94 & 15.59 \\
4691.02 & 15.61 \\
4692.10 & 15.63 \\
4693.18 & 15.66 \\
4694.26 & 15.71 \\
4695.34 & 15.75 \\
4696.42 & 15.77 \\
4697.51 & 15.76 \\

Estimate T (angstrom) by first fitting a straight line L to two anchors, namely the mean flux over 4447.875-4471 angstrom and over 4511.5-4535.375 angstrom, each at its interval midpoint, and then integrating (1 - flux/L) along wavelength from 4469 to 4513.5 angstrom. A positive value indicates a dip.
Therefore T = -1.28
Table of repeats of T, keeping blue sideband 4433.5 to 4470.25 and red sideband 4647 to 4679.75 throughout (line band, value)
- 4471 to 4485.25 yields -0.6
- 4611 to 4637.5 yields 0.1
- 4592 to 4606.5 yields -0.2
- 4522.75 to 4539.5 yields 0.1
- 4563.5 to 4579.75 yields -0.6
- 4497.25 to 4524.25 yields -0.4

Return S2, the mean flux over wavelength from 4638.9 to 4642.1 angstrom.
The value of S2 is 16.5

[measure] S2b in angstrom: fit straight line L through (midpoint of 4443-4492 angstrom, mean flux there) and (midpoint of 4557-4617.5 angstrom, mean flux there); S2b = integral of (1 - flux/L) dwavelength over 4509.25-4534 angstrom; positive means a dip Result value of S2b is 0.6 angstrom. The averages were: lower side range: 16.1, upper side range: 16.3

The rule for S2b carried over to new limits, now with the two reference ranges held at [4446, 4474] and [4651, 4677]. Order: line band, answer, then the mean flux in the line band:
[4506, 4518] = -0.1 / 16.1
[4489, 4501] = 0.0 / 15.9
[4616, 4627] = -0.1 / 16.1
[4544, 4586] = -0.7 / 16.3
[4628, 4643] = 0.1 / 15.9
